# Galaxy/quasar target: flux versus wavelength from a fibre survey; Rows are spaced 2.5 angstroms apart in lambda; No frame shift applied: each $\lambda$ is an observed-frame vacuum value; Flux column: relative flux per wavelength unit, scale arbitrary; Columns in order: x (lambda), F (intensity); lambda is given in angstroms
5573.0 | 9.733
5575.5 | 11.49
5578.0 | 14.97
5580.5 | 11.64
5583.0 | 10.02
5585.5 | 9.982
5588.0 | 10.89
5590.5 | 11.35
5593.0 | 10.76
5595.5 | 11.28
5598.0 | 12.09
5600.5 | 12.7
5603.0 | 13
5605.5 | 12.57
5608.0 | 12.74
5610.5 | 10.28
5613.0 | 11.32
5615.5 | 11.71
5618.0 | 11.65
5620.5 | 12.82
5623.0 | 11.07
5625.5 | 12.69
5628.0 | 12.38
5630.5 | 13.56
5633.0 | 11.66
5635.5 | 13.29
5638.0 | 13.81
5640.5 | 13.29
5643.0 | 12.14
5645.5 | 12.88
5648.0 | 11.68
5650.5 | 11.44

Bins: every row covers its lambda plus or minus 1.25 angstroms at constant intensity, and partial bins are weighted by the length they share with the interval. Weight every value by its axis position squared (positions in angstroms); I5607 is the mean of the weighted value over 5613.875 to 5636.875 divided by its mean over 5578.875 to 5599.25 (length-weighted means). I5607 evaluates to 1.13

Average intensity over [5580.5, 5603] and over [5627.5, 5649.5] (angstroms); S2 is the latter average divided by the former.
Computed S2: 1.1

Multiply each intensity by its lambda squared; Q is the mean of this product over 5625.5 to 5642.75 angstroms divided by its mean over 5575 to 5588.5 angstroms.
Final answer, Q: 1.14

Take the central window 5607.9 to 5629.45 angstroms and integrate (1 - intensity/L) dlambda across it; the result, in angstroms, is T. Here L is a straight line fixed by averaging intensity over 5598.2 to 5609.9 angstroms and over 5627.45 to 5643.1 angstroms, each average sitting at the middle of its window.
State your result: 1.6 angstroms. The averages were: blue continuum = 12.6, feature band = 11.8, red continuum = 13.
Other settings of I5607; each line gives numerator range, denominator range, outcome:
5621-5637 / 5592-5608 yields 1.04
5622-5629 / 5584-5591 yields 1.15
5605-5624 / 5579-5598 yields 1.08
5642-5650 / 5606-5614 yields 1.07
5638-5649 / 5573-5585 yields 1.11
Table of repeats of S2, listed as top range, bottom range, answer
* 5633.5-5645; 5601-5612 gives 1.07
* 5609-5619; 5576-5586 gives 0.96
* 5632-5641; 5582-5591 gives 1.24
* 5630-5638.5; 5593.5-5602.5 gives 1.08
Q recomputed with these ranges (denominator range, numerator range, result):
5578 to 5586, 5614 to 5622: 1.08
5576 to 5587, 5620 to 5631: 1.08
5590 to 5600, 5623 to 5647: 1.13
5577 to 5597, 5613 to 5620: 1.05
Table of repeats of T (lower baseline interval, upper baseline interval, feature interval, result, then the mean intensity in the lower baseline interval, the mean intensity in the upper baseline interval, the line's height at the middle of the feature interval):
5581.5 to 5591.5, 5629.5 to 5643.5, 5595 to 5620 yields -0.9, 10.6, 13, 11.6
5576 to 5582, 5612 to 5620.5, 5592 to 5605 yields 0.3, 12.9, 11.8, 12.3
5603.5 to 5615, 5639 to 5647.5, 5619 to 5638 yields -0.4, 11.8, 12.7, 12.3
